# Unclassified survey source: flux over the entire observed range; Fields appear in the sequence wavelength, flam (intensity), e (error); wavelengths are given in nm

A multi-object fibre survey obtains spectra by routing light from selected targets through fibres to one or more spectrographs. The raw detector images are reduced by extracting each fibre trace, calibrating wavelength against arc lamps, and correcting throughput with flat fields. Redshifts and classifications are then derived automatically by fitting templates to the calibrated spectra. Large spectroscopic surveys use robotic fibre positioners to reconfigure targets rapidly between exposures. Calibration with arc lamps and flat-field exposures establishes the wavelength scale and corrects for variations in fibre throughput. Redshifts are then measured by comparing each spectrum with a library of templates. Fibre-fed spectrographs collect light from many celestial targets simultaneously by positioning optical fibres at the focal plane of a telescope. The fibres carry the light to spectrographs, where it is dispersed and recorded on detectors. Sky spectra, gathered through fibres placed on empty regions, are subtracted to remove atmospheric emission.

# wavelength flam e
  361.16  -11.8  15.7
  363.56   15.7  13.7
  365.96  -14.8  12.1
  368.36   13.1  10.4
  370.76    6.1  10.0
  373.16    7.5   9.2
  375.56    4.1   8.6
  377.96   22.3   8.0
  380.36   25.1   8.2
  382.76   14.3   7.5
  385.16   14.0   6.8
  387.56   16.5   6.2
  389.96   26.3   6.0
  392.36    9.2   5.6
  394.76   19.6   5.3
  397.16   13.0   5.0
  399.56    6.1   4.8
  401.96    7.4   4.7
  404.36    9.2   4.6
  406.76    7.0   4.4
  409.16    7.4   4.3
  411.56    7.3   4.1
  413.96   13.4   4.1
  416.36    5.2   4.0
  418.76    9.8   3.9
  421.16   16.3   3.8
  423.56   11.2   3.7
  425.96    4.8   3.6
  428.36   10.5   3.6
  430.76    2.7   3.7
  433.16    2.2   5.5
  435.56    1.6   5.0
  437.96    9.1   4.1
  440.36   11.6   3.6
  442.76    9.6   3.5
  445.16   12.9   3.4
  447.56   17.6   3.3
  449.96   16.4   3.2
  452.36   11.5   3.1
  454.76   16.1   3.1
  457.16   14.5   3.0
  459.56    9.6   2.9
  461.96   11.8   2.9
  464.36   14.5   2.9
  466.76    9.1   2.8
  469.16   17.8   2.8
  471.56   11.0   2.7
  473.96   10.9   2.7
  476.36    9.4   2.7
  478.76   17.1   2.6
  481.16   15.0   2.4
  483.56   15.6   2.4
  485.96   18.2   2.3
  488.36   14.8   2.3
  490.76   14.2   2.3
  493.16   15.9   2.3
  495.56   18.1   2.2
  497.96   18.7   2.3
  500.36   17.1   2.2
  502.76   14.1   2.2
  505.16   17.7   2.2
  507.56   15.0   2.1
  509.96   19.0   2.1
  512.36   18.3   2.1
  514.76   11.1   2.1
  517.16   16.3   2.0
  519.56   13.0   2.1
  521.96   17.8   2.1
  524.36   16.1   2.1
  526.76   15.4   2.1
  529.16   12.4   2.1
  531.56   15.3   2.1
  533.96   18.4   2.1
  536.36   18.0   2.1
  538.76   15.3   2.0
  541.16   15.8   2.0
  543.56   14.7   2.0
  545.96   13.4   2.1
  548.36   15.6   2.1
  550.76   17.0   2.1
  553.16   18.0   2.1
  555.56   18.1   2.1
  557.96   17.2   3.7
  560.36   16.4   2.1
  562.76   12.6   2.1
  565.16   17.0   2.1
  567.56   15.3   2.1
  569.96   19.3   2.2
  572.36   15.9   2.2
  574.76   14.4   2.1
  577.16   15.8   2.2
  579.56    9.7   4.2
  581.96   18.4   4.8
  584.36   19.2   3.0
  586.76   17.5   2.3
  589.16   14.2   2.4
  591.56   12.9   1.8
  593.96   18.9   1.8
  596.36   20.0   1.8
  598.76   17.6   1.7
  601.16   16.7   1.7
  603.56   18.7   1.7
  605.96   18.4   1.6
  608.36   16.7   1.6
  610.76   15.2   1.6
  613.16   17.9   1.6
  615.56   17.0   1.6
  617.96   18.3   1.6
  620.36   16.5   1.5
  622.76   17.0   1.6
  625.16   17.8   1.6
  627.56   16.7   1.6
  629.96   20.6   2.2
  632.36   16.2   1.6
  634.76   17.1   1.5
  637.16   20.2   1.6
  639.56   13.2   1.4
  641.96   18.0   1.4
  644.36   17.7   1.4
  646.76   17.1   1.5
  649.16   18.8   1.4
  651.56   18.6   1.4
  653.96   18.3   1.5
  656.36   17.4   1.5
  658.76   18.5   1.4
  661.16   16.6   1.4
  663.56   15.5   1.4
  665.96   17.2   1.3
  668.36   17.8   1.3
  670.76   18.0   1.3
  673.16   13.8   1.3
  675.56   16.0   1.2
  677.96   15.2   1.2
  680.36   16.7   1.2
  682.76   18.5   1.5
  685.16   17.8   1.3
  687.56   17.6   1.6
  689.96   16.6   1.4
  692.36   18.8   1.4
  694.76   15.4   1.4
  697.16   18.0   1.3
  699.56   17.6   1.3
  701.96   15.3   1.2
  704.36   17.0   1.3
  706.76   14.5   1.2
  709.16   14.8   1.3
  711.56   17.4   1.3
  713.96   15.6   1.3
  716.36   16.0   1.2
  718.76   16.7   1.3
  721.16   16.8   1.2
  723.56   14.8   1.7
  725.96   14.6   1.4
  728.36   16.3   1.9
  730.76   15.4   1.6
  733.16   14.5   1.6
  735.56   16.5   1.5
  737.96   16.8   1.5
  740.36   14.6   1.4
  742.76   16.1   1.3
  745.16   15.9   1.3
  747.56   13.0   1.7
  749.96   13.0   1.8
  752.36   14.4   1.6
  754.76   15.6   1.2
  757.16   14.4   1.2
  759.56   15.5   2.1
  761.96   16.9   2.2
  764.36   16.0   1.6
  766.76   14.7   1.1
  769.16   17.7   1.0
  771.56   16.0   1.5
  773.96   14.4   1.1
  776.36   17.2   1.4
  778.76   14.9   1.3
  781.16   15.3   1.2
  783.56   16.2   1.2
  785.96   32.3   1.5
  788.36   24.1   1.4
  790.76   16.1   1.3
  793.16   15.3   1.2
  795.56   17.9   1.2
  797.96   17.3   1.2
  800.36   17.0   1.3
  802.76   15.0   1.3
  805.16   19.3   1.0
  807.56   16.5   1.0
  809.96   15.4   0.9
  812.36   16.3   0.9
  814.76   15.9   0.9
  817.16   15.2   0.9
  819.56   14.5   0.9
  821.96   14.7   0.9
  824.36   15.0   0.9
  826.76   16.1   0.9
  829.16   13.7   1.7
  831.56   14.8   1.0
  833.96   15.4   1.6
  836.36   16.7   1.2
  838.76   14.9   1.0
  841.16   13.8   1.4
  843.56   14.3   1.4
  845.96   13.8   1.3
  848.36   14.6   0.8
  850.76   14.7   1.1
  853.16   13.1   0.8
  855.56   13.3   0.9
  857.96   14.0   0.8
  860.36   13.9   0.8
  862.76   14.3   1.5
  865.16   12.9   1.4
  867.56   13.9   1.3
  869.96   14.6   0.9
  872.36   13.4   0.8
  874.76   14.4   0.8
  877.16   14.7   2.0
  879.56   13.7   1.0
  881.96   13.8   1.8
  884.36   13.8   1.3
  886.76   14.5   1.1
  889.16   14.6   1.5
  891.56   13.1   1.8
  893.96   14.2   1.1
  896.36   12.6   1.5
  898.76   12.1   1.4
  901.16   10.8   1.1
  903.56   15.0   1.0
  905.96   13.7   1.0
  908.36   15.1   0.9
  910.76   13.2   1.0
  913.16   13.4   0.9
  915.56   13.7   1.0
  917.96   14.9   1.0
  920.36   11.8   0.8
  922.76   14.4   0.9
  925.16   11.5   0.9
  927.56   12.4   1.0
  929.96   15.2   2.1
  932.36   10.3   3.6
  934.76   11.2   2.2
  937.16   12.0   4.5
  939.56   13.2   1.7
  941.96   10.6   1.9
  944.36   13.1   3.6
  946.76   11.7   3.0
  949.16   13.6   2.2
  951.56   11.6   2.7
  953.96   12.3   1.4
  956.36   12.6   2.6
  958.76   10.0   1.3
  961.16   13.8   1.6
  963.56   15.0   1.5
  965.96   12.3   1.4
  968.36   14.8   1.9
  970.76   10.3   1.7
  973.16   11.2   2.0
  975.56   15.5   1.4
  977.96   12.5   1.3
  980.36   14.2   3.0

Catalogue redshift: 0.198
